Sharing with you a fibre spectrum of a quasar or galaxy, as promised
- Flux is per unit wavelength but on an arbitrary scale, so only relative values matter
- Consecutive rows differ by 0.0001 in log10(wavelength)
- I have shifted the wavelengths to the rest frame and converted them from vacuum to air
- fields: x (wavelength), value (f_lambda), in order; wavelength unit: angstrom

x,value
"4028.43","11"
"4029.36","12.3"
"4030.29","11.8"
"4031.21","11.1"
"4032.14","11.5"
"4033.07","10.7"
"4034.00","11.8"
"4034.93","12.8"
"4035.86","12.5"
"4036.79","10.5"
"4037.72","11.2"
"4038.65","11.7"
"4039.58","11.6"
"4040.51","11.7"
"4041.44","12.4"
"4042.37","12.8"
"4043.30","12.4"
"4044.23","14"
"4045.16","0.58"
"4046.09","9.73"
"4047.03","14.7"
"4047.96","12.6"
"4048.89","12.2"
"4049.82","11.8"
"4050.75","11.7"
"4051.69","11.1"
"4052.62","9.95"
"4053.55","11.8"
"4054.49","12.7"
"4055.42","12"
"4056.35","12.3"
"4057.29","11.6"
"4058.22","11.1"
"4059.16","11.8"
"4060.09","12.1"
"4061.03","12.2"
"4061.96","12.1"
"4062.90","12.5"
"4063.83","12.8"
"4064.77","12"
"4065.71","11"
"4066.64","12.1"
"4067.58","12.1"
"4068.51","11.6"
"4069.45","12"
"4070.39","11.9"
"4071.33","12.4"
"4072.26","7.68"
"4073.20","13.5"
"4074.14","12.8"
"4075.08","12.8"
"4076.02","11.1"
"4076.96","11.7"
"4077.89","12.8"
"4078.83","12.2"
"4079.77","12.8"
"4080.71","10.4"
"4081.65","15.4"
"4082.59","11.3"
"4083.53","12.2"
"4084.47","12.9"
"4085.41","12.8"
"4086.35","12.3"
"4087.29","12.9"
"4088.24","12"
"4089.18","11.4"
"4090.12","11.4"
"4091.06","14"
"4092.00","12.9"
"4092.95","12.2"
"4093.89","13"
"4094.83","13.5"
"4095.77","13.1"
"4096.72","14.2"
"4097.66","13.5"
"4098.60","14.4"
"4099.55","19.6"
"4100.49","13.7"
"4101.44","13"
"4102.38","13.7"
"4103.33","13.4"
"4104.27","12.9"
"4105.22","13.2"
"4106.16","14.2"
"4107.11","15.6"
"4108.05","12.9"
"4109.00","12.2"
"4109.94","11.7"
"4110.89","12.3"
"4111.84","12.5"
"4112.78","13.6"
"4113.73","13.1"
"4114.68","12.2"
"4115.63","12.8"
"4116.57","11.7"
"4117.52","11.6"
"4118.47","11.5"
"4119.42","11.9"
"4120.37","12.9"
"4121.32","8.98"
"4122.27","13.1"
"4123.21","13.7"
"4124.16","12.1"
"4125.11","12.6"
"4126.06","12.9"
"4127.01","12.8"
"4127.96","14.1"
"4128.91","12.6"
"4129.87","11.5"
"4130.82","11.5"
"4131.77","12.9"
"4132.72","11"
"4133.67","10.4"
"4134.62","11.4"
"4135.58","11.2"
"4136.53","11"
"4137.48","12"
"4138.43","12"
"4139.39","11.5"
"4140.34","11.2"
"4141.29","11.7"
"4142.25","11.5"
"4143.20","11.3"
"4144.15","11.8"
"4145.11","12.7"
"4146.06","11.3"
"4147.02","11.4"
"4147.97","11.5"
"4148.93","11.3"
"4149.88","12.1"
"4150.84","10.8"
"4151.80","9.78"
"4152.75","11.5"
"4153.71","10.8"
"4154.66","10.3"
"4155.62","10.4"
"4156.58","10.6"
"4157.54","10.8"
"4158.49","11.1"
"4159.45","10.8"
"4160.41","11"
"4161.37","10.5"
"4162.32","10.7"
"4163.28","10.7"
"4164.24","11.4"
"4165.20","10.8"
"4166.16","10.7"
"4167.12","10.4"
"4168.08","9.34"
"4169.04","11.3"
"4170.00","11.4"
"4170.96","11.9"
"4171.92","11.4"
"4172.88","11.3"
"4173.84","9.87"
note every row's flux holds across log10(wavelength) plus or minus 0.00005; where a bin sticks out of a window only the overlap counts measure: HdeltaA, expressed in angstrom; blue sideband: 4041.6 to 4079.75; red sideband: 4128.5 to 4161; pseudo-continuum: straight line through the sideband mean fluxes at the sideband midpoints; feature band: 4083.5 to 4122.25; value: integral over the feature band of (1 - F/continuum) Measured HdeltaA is -4.8 angstrom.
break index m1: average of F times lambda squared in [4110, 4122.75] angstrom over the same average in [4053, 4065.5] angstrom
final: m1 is 1.04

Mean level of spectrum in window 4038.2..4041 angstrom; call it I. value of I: 11.7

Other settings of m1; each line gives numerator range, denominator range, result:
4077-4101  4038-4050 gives 1.17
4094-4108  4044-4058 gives 1.29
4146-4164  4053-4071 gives 0.95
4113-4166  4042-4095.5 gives 1.00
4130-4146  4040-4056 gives 1.06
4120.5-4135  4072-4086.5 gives 1.02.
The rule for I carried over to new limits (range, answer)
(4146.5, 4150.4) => 11.6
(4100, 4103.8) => 13.5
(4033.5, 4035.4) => 12.3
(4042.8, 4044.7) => 13.2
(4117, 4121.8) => 11.4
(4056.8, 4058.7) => 11.3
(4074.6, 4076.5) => 11.9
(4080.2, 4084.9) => 12.4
